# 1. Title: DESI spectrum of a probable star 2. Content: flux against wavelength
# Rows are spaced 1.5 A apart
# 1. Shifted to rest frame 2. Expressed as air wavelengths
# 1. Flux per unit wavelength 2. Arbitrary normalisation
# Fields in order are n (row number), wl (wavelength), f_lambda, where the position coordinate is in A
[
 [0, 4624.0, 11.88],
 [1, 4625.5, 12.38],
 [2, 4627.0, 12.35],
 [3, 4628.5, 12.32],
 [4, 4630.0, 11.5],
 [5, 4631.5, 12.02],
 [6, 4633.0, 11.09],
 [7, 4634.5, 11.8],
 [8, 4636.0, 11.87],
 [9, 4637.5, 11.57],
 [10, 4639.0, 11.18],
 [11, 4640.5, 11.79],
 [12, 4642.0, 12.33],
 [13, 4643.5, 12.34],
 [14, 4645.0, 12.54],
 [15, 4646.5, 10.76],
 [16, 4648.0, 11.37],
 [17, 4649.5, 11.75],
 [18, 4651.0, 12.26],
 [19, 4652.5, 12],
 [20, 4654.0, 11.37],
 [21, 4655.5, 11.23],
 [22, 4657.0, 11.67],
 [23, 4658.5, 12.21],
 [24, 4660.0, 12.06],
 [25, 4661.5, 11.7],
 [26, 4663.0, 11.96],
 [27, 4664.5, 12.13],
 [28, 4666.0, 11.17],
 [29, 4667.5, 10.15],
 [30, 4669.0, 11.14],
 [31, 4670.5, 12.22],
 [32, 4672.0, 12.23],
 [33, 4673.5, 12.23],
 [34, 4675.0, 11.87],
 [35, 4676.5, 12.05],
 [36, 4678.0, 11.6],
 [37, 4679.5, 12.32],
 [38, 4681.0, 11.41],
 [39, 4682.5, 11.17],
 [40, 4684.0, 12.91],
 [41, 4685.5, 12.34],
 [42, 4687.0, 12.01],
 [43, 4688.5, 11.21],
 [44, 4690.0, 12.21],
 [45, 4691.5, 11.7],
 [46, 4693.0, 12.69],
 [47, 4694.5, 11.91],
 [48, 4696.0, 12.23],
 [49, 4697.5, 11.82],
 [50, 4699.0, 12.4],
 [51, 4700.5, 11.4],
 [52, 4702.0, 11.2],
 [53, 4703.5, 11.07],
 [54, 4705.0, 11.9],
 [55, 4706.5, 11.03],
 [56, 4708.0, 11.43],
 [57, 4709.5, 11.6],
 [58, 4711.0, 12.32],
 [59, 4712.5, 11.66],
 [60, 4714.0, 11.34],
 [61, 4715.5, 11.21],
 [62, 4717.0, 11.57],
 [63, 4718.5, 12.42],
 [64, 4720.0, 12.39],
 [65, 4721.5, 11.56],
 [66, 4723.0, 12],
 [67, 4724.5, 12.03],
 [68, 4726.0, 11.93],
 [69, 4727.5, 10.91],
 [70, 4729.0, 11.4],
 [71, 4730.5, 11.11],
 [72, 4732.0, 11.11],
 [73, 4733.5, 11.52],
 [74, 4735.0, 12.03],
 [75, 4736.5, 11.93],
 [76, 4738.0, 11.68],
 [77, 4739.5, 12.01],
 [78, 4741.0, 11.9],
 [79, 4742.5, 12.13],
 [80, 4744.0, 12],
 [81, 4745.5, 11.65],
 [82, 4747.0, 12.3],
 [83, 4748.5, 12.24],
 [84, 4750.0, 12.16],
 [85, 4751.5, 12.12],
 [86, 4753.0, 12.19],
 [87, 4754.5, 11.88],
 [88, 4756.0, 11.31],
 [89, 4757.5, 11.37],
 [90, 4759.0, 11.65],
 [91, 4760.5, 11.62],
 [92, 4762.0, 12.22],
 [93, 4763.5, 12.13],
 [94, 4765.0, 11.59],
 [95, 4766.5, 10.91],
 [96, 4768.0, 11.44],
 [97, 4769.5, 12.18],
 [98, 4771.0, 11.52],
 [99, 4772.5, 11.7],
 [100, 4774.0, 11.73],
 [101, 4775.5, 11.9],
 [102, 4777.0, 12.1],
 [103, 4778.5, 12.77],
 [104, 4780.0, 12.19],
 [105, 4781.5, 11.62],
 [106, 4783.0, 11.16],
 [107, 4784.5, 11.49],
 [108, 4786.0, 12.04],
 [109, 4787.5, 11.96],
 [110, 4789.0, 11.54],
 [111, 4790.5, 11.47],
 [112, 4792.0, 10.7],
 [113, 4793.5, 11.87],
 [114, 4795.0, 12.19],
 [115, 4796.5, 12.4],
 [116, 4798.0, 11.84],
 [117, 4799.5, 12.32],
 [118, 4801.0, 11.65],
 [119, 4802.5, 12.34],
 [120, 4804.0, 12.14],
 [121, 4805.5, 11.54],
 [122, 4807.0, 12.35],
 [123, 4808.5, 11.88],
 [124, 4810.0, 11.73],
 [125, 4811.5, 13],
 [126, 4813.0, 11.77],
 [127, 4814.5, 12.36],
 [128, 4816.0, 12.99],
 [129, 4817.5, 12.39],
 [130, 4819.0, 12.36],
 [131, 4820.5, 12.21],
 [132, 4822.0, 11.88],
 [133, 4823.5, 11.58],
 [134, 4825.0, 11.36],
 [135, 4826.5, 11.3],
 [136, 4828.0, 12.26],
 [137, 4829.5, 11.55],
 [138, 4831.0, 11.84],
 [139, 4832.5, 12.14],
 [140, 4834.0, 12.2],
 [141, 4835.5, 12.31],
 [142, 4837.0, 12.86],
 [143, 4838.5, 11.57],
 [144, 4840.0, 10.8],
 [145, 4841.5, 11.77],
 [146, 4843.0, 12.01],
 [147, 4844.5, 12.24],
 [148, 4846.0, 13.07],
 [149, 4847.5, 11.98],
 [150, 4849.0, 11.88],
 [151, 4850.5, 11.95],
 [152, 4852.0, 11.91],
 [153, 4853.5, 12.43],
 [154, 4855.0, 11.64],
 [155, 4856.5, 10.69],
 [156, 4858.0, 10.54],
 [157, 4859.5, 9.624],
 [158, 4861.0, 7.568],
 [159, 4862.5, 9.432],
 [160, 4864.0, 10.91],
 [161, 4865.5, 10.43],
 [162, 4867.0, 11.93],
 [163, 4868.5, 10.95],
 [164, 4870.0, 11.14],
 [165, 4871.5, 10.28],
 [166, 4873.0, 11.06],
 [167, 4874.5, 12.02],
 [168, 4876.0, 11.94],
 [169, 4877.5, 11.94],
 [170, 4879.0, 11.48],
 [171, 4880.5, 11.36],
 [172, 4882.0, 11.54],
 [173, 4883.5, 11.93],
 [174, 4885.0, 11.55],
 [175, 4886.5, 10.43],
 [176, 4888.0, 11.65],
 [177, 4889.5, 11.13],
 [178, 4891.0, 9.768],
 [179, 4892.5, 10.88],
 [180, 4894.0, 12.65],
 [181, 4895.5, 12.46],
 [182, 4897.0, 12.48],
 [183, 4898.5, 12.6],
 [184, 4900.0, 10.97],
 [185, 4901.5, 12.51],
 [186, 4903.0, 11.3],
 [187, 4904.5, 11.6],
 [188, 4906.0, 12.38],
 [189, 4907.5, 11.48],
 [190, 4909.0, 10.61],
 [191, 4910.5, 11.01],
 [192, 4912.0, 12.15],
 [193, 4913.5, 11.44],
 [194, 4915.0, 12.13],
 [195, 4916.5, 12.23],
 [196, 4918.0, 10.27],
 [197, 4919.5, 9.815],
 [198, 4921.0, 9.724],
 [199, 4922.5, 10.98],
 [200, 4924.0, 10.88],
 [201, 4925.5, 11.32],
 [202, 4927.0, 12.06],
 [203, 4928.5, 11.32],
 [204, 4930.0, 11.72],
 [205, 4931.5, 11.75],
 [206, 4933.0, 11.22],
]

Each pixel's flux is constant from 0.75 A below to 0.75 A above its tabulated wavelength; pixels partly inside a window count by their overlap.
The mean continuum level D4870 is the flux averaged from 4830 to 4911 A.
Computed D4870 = 11.5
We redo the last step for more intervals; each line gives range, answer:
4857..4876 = 10.6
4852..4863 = 10.4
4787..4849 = 12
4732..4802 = 11.8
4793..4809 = 12.1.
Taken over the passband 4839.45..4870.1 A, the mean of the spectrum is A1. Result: 11.2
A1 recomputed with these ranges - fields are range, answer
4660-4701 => 11.9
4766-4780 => 11.8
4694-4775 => 11.7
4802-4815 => 12.1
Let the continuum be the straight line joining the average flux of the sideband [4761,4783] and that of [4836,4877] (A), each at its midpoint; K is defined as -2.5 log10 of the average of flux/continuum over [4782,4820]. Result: -0.03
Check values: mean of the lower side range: 11.8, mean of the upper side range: 11.3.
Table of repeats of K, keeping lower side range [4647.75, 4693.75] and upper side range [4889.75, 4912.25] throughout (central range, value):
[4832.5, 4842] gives -0.02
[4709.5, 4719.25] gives 0.00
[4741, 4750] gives -0.03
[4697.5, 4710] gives 0.03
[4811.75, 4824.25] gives -0.05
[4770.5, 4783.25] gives -0.01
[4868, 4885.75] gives 0.02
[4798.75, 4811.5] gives -0.03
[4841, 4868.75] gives 0.04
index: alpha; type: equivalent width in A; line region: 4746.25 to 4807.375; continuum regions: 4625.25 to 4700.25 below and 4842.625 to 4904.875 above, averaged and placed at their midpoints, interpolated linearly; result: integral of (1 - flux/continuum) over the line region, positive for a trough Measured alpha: -1.36 A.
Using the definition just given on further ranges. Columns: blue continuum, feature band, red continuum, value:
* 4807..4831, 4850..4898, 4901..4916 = 2.5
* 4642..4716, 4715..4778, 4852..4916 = -0.9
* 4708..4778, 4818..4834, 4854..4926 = -0.6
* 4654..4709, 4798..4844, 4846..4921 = -2.3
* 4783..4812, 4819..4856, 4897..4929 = -0.7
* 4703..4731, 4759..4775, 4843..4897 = -0.3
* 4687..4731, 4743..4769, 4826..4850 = 0.0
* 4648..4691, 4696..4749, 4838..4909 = -0.1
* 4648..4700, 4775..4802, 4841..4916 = -0.6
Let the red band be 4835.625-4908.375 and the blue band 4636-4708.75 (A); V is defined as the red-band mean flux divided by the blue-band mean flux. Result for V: 1.0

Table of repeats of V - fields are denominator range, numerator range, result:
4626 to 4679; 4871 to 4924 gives 0.97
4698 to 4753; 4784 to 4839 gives 1.02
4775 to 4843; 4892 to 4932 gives 0.96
